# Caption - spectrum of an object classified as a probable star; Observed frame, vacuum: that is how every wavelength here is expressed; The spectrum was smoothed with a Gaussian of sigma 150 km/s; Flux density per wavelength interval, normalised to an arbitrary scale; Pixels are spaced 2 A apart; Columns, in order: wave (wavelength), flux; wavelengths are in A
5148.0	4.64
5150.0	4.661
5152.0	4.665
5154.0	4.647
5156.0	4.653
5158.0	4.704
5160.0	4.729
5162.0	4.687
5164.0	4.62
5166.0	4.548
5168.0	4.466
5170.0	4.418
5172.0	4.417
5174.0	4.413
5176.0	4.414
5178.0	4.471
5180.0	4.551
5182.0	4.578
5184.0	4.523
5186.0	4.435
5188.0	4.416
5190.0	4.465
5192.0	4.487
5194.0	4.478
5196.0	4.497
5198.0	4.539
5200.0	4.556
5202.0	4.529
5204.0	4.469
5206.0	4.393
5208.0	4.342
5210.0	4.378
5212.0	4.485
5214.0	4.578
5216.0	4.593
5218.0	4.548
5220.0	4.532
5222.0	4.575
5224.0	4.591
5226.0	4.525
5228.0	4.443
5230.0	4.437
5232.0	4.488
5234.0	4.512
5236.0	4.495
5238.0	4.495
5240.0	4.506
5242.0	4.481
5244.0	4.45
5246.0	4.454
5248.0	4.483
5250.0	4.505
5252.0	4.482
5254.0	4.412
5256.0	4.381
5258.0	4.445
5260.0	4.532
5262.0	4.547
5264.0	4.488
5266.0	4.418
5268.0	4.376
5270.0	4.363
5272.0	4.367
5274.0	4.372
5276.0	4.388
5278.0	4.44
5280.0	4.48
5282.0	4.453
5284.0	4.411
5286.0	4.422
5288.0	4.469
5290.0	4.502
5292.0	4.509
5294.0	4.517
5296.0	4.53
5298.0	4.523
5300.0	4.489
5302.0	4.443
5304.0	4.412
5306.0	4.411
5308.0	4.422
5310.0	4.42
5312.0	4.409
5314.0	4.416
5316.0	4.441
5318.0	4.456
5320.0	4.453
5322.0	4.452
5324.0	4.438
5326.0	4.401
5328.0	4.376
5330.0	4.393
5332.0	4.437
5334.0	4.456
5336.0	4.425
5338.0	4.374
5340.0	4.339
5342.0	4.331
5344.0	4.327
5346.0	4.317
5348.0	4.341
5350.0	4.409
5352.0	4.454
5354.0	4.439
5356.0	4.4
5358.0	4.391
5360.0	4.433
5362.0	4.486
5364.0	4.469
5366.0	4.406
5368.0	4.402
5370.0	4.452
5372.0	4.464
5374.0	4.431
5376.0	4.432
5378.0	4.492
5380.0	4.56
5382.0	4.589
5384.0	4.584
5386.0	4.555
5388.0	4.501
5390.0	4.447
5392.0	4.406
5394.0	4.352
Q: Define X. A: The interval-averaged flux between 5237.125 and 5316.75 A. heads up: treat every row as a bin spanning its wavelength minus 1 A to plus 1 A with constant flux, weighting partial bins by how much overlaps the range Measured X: 4.45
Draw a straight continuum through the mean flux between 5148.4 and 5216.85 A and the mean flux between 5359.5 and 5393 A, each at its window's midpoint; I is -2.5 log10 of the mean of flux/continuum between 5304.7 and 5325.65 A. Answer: 0.02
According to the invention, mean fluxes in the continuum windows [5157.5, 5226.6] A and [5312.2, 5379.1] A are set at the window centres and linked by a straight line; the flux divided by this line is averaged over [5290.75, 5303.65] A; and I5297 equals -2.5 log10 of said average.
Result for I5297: -0.012 mag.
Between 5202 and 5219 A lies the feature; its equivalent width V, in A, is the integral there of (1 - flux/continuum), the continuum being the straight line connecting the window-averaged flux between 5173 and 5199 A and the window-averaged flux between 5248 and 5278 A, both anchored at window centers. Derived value 0.0 A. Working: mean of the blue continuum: 4.48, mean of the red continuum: 4.44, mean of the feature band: 4.48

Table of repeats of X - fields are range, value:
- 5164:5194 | 4.48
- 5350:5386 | 4.46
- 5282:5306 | 4.47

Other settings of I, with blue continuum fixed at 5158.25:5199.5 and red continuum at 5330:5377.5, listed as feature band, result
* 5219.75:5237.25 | -0.006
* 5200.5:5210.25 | 0.016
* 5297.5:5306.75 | -0.003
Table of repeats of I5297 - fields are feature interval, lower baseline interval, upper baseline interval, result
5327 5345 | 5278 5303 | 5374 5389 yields 0.03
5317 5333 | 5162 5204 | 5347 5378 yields 0.00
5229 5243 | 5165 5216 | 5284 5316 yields 0.00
